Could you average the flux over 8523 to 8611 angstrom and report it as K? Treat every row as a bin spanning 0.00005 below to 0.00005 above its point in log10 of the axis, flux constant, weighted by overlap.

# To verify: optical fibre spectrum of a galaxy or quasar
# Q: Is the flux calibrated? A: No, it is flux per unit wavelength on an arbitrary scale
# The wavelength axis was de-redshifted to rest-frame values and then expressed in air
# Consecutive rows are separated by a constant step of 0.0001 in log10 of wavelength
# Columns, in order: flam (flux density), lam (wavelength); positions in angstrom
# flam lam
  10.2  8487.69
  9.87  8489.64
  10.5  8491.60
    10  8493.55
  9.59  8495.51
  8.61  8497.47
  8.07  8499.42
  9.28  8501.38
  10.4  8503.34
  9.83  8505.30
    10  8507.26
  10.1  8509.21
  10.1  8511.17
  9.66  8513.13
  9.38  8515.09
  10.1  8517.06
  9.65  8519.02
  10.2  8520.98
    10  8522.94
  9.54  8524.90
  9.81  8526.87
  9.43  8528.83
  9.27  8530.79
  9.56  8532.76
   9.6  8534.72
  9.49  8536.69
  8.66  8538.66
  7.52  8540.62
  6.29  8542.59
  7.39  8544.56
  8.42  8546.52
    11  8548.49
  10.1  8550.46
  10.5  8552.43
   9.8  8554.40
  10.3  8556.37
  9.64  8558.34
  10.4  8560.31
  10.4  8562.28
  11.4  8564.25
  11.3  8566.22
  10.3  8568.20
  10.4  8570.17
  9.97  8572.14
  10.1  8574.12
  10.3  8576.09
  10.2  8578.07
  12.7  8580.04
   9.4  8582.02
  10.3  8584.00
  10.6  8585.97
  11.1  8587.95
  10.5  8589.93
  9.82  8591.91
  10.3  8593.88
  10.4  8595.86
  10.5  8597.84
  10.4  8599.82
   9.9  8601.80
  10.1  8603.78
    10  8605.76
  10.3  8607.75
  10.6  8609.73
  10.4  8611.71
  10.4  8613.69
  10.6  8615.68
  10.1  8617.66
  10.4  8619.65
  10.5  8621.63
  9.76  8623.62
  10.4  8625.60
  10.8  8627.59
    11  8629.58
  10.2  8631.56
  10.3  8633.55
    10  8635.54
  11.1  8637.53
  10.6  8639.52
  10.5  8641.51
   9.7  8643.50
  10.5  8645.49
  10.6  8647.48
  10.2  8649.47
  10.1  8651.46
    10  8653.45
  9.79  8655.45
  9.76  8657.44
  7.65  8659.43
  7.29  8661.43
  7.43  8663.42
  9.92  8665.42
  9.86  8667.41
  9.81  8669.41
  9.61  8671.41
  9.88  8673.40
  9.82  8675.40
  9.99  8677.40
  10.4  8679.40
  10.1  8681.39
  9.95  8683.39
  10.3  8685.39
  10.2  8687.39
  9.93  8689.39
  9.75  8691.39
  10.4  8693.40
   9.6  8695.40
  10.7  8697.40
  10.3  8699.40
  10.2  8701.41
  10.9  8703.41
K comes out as 9.96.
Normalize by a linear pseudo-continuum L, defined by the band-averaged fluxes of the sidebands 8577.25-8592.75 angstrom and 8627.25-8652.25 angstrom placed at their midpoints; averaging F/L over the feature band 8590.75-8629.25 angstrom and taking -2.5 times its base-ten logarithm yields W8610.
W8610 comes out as 0.021 mag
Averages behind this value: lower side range 10.6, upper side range 10.4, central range 10.3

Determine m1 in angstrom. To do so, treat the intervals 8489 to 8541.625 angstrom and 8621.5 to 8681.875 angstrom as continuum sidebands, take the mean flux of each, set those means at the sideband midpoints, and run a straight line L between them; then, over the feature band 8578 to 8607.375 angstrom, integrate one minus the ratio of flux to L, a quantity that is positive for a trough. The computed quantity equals -1.99 angstrom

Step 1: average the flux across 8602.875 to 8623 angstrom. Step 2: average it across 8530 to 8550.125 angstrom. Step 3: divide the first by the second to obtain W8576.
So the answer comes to 1.18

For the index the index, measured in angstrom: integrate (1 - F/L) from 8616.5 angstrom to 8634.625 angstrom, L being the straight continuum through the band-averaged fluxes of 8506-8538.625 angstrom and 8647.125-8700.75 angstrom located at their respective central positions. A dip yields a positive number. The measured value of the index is -1.2 angstrom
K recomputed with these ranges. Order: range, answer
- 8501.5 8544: 9.43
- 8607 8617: 10.5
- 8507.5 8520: 9.84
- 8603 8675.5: 10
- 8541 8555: 8.98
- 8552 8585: 10.4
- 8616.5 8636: 10.4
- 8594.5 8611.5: 10.3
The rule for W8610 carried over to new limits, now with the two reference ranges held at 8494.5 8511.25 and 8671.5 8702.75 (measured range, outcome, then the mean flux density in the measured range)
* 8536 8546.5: 0.22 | 7.88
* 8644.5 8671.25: 0.06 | 9.46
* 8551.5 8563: -0.05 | 10.2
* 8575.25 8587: -0.09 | 10.6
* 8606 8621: -0.05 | 10.4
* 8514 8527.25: -0.03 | 9.8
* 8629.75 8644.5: -0.05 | 10.4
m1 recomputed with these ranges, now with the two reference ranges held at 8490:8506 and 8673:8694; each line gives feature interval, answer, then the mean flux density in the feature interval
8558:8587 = -2.28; 10.5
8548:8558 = -0.59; 10.3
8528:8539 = 0.30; 9.37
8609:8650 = -2.09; 10.4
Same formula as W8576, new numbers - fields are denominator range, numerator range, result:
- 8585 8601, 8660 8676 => 0.88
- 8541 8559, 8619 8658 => 1.12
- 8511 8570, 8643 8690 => 1.01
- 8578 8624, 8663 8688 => 0.95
